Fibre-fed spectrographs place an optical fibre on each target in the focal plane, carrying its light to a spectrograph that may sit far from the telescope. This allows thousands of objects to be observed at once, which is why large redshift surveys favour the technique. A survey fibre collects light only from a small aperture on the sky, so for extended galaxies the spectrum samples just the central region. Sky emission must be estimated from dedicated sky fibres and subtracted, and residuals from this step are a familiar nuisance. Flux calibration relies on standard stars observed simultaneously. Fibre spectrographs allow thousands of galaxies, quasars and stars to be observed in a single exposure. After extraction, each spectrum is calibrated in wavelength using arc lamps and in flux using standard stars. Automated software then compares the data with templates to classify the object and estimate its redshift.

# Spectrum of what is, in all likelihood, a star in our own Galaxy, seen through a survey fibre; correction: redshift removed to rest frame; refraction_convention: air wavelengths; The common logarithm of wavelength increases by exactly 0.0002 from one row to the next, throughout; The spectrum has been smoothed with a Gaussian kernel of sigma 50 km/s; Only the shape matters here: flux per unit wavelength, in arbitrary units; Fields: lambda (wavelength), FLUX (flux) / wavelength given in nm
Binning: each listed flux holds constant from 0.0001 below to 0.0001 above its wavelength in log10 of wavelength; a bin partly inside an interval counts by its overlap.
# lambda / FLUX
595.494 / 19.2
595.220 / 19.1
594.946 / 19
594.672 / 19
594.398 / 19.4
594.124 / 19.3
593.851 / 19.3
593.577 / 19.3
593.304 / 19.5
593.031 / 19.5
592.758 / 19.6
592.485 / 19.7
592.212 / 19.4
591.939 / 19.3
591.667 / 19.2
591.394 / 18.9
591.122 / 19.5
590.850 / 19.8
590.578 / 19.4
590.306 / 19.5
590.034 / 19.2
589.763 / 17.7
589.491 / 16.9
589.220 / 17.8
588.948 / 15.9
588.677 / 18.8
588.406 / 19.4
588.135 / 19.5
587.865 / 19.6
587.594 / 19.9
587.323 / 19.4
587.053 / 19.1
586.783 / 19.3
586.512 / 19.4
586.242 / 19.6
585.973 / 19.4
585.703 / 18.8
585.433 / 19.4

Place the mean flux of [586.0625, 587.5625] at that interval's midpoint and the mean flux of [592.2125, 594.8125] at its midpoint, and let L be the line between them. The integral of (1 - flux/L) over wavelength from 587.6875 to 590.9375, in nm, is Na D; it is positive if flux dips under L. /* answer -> 0.13 nm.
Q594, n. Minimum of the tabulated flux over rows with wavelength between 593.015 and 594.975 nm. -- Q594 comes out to 19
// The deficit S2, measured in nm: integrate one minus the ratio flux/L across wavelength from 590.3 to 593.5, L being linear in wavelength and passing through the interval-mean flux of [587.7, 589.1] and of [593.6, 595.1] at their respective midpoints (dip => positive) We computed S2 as -0.08 nm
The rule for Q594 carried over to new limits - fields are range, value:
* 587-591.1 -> 15.9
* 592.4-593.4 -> 19.5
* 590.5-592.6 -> 18.9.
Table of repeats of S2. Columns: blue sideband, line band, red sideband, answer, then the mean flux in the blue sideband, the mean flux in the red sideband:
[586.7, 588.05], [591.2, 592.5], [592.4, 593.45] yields 0.019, 19.5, 19.6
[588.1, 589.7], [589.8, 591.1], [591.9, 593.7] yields -0.056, 17.9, 19.5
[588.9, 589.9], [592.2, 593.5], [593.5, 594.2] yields -0.050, 17.2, 19.3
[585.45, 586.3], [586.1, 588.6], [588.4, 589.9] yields -0.127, 19.3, 17.6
